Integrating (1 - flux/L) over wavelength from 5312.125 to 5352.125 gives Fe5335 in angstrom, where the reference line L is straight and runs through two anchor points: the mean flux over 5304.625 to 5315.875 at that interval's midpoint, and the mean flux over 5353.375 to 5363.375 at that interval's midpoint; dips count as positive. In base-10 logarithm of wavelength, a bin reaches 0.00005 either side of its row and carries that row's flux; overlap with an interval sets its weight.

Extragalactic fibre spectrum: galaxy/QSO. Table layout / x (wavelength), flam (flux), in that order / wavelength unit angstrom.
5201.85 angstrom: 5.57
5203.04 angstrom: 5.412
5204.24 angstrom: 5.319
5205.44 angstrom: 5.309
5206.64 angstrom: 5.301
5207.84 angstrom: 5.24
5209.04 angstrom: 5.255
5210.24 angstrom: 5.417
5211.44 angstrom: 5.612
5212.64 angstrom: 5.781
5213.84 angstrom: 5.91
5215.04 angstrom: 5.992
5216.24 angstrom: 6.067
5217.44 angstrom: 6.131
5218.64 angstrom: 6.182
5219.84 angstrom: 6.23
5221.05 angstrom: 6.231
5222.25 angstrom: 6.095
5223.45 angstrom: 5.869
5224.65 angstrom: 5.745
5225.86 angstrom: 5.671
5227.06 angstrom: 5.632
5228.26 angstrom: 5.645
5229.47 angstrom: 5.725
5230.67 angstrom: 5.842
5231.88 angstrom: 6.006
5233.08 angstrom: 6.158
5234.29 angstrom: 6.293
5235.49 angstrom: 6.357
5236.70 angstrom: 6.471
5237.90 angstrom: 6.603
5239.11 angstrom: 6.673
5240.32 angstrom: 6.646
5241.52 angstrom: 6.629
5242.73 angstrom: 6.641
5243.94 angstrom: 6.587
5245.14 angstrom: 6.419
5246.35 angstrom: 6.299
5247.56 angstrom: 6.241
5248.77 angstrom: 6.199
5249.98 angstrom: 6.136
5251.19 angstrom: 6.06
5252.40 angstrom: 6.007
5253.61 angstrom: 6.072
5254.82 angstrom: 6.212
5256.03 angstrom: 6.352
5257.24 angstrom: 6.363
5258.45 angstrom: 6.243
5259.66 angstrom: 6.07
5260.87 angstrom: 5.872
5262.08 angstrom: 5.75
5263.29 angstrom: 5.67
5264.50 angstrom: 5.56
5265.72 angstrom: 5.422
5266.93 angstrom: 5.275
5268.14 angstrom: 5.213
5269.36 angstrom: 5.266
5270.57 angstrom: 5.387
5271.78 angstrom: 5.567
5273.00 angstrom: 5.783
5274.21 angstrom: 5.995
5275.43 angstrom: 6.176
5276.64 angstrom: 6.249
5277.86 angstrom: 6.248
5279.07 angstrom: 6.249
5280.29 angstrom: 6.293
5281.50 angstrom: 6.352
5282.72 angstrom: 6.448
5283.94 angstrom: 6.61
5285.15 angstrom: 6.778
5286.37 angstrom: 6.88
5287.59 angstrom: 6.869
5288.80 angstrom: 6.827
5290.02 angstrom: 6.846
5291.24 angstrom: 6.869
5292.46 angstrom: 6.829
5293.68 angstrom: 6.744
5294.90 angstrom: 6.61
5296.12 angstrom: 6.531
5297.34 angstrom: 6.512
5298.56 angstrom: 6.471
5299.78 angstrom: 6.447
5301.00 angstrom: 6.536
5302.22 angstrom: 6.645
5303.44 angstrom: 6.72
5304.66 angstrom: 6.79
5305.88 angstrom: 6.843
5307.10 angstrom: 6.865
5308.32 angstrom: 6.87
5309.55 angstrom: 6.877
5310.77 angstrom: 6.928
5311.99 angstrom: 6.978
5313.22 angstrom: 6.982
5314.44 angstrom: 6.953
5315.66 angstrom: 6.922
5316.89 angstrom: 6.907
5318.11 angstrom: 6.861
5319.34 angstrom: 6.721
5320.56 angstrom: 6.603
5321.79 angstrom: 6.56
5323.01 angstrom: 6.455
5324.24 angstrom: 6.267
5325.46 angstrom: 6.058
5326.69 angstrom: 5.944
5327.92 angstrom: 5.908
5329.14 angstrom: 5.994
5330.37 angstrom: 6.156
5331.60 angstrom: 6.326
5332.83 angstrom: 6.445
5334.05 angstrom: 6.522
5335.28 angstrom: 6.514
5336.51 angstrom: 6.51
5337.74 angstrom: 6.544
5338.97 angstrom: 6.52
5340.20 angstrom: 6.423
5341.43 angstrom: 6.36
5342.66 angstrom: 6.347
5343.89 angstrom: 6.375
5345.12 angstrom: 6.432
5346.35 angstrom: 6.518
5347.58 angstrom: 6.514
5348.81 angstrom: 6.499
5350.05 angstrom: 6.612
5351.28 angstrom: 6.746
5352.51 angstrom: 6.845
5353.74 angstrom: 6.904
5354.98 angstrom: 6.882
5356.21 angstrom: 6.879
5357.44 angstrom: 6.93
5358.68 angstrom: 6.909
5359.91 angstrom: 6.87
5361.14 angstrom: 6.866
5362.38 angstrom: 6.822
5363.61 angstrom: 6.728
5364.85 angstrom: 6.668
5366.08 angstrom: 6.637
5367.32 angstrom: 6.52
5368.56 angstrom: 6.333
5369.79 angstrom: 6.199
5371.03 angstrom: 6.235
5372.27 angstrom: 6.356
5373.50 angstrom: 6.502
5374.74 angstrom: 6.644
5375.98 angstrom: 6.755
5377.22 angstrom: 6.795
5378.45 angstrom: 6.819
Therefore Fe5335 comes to 2.3 angstrom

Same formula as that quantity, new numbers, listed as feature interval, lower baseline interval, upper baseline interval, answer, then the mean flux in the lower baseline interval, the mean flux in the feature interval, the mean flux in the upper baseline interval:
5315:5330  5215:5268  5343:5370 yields 0.2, 6.09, 6.43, 6.67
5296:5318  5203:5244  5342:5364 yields -1.1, 5.96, 6.77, 6.7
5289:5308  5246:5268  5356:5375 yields -1.4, 5.97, 6.69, 6.63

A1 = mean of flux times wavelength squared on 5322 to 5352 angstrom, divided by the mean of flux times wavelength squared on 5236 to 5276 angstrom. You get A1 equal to 1.09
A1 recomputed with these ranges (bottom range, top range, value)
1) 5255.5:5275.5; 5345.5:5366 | 1.22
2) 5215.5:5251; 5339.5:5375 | 1.12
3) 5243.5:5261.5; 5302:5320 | 1.13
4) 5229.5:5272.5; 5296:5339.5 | 1.11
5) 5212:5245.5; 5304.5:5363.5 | 1.12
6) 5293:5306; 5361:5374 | 1.01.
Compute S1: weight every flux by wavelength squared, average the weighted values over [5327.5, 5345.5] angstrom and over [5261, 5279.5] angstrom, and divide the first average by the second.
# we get 1.14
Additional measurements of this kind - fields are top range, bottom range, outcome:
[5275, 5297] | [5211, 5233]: 1.14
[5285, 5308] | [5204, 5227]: 1.20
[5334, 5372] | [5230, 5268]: 1.12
